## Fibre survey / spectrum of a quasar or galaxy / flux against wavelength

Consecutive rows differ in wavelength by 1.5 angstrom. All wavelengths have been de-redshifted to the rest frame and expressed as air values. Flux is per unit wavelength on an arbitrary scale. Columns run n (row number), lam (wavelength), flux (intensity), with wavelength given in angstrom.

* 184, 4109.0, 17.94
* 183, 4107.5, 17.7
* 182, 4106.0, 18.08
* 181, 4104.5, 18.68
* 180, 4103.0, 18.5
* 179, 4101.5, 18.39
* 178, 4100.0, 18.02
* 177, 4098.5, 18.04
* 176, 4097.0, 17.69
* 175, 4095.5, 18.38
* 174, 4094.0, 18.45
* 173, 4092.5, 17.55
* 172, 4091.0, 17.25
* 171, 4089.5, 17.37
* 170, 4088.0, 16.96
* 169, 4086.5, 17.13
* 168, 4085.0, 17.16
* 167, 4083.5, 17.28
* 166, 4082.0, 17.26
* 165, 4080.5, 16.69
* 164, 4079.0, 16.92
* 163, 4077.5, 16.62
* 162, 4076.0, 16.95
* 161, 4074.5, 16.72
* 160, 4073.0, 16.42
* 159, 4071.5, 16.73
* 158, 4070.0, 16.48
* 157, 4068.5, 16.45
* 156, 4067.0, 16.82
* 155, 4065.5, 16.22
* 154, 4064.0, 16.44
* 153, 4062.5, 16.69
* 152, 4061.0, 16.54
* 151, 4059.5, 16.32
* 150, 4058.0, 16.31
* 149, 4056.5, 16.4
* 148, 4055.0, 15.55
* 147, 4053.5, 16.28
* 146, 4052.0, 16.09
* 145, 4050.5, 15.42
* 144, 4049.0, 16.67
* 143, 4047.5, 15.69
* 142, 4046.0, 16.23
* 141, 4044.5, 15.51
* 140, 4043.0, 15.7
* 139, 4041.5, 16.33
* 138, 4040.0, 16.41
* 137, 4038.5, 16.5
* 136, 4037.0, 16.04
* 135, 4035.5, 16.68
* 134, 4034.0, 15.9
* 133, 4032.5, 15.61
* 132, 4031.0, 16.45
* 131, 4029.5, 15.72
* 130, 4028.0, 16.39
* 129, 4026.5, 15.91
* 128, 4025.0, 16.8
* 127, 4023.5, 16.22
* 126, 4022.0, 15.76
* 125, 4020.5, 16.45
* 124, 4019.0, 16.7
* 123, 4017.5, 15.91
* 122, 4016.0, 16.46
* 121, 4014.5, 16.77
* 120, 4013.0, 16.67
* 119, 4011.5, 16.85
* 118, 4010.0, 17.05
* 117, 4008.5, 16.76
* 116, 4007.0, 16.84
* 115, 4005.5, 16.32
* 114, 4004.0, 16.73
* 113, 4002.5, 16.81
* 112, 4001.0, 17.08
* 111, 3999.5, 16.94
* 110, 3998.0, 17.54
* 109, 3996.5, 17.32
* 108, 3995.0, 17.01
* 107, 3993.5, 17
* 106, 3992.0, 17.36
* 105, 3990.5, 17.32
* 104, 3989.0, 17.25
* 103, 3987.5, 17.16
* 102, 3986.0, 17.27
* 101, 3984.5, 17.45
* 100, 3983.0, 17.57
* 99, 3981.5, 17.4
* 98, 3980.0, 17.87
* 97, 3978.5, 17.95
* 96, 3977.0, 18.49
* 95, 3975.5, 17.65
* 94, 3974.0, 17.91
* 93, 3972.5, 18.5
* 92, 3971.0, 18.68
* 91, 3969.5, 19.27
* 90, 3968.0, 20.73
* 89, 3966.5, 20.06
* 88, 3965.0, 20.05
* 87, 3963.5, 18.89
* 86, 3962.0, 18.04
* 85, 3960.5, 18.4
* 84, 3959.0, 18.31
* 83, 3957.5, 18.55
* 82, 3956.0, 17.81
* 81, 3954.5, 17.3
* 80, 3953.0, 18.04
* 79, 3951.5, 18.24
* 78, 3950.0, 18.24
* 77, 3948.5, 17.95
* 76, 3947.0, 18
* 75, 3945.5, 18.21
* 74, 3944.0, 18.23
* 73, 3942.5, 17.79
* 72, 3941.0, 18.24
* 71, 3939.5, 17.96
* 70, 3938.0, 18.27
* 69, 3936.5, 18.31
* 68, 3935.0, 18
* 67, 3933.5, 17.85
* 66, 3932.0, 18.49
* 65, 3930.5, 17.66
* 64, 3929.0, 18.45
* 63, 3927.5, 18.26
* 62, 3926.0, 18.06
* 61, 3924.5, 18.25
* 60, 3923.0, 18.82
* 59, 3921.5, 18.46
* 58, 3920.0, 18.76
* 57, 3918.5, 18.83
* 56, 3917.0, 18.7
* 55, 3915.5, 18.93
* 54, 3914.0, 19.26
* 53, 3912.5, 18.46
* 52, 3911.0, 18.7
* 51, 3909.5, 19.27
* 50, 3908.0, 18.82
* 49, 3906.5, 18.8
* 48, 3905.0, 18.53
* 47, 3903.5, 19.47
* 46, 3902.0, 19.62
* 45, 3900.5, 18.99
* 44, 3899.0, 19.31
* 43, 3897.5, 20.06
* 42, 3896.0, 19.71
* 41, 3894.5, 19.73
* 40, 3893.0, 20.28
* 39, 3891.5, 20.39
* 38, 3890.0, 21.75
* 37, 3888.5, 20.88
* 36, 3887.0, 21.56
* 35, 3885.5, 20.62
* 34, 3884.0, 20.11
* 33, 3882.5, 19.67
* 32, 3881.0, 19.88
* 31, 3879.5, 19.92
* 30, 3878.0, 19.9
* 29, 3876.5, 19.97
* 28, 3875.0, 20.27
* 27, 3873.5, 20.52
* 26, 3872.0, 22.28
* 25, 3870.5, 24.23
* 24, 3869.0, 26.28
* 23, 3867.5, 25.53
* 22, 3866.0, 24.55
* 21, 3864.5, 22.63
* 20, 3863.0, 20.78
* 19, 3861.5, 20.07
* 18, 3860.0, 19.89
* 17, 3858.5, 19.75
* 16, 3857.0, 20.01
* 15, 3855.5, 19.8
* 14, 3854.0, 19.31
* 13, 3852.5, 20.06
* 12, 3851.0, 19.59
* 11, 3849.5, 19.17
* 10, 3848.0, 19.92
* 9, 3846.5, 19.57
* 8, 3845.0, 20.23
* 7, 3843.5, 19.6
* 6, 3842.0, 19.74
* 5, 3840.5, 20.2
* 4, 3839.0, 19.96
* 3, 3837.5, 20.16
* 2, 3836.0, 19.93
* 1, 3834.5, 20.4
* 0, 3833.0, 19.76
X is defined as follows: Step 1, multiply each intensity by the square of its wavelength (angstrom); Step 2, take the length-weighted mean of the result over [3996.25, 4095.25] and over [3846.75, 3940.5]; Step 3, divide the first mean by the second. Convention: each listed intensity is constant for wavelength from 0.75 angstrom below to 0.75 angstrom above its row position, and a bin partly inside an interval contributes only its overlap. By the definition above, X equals 0.90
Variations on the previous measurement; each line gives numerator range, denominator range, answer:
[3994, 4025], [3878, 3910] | 0.89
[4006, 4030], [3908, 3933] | 0.93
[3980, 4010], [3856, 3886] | 0.86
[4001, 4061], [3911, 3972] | 0.92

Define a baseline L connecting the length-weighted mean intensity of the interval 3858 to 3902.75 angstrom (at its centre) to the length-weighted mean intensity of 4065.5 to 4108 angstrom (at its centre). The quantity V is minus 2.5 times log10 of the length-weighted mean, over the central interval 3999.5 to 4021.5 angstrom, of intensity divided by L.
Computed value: 0.12 mag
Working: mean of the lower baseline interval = 21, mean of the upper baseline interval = 17.4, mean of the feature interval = 16.7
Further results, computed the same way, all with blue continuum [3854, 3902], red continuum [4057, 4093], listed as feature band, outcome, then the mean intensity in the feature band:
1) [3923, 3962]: 0.08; 18.1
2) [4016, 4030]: 0.11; 16.2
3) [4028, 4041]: 0.09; 16.2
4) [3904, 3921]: 0.08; 18.8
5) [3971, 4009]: 0.07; 17.4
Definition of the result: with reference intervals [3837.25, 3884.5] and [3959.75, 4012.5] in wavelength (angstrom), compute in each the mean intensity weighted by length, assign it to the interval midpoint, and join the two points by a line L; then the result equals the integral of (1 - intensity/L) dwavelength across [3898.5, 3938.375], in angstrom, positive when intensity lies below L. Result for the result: 1.5 angstrom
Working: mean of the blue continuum 20.7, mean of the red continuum 17.8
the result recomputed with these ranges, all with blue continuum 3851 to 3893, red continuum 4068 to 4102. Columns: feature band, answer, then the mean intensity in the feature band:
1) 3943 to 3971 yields 1.4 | 18.6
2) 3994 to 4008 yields 1.4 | 17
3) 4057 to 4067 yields 0.7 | 16.4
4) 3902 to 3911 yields 0.6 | 19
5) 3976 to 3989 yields 1.0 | 17.6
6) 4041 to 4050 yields 1.0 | 16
